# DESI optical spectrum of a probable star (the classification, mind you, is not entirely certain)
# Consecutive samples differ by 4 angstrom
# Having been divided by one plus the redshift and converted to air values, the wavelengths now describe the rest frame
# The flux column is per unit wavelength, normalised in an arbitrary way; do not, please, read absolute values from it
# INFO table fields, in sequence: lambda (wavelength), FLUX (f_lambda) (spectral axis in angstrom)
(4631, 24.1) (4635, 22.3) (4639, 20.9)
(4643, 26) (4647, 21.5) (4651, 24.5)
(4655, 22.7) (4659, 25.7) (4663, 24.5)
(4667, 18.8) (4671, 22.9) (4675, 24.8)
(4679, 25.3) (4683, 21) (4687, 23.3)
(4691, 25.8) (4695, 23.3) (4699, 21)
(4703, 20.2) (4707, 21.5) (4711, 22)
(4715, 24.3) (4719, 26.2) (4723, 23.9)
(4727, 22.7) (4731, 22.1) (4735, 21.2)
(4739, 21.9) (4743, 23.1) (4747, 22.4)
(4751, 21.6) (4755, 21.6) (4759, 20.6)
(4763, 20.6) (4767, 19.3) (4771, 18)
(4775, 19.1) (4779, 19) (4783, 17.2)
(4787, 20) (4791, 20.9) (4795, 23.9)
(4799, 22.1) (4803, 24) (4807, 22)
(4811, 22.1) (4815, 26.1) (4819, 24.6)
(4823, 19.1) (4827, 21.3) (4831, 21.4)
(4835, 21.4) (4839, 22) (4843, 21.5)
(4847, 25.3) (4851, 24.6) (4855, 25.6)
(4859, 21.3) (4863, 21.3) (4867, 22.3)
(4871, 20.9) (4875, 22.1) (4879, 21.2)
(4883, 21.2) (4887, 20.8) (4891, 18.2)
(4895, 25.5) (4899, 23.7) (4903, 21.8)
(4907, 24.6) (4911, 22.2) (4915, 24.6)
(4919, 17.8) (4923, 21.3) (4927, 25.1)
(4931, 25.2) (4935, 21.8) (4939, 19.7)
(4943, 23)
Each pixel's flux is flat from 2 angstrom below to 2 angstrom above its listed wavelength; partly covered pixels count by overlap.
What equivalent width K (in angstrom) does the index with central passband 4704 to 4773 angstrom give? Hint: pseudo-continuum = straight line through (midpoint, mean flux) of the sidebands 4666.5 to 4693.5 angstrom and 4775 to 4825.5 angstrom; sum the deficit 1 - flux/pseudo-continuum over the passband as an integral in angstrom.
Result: 1.9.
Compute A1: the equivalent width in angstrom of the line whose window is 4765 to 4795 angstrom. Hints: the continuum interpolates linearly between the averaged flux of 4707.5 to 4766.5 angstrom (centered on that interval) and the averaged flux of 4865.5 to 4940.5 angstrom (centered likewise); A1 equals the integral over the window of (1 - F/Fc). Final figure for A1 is 3.9 angstrom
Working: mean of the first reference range 22.3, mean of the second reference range 22.1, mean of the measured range 19.4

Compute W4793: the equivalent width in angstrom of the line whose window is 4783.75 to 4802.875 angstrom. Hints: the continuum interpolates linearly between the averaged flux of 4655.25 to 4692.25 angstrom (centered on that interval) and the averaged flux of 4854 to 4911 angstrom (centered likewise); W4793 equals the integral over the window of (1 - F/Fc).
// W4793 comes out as 0.9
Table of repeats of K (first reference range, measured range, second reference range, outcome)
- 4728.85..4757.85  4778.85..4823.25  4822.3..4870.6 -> 0.36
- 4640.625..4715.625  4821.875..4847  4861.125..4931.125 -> 0.99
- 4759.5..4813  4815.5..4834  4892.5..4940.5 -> -0.61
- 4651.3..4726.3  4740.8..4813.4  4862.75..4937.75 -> 5.65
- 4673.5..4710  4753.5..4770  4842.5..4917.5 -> 1.75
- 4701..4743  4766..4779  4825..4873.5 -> 2.16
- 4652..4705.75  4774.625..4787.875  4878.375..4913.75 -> 2.32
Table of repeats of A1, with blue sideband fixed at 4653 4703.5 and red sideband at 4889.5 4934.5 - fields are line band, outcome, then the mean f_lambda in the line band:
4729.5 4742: 0.65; 21.8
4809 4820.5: -0.68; 24.3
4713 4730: -0.82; 24.1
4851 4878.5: 0.55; 22.4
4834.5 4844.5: 0.52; 21.7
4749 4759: 0.69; 21.4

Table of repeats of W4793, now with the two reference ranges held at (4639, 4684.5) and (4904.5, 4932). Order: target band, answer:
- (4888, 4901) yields 0.3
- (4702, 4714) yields 0.9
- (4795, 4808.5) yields 0.1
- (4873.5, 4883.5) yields 0.6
